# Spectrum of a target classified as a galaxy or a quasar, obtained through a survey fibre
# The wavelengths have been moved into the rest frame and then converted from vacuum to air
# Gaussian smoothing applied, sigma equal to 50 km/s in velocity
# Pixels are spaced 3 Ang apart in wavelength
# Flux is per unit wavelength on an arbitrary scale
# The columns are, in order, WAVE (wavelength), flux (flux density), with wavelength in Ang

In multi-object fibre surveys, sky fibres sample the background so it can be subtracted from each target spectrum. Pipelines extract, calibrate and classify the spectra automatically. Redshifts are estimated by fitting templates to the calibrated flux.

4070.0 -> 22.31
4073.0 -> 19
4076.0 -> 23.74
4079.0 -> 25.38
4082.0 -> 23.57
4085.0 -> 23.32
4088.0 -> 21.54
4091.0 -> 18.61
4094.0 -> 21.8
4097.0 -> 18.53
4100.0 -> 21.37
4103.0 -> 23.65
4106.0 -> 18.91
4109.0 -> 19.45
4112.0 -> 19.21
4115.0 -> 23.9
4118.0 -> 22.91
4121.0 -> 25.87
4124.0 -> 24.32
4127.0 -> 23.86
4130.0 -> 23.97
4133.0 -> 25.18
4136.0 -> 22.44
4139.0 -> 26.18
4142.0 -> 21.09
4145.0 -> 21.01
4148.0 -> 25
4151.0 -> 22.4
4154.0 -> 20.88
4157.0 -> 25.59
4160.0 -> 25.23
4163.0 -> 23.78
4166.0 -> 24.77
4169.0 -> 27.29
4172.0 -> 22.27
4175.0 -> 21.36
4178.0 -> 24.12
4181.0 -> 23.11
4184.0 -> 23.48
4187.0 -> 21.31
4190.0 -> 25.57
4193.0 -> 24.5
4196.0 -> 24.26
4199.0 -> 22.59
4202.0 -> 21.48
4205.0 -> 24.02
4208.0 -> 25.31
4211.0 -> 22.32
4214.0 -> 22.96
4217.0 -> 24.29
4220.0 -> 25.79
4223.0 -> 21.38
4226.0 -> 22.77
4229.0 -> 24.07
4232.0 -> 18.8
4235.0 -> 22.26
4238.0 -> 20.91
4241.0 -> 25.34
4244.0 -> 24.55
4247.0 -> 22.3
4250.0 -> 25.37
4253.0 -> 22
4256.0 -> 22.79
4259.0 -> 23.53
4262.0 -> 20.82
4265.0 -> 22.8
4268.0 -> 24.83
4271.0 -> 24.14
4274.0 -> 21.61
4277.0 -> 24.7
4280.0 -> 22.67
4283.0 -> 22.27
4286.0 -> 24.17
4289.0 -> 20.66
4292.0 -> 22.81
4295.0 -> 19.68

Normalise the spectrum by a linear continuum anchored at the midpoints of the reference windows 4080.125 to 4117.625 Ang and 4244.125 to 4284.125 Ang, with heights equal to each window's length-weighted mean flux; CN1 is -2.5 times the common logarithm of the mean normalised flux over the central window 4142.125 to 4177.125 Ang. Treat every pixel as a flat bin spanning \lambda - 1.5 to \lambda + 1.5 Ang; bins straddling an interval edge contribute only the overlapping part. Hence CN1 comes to -0.07 mag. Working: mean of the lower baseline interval 21.2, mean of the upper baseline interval 23.1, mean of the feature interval 23.5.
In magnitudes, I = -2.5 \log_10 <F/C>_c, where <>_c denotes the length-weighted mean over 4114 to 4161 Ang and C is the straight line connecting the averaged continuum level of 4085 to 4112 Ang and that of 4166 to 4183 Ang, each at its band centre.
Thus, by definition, -0.07 mag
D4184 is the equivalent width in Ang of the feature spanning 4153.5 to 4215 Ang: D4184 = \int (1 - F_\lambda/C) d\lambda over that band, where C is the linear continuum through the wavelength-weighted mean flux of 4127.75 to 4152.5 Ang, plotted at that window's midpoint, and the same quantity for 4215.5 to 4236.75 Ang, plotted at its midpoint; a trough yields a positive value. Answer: -1.6 Ang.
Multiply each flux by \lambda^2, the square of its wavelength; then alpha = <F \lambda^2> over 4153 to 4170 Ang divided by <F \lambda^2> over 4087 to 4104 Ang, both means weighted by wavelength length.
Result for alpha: 1.2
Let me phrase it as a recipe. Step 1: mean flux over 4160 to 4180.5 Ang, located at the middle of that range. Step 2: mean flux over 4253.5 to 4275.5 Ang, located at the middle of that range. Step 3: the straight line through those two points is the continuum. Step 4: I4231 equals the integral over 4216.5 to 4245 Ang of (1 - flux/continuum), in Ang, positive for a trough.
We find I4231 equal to 0.4 Ang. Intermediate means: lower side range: 24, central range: 22.9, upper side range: 22.9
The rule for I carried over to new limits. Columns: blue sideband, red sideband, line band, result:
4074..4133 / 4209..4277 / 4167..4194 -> -0.044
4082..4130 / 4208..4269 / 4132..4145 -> -0.055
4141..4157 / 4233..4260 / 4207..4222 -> -0.051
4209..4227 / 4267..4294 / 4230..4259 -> 0.020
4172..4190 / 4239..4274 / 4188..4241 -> -0.004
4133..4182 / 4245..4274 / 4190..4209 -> -0.019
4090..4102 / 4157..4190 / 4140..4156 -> 0.017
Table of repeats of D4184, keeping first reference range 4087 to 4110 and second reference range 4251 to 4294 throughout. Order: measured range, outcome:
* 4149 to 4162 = -1.4 Ang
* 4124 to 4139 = -2.3 Ang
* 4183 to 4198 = -1.4 Ang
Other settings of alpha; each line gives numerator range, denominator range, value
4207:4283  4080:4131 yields 1.12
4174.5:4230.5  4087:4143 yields 1.10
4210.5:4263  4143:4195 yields 1.00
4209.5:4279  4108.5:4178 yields 1.03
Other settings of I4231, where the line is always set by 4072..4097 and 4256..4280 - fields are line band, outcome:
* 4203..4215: -0.43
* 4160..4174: -1.24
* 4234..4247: -0.13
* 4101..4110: 0.54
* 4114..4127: -1.18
